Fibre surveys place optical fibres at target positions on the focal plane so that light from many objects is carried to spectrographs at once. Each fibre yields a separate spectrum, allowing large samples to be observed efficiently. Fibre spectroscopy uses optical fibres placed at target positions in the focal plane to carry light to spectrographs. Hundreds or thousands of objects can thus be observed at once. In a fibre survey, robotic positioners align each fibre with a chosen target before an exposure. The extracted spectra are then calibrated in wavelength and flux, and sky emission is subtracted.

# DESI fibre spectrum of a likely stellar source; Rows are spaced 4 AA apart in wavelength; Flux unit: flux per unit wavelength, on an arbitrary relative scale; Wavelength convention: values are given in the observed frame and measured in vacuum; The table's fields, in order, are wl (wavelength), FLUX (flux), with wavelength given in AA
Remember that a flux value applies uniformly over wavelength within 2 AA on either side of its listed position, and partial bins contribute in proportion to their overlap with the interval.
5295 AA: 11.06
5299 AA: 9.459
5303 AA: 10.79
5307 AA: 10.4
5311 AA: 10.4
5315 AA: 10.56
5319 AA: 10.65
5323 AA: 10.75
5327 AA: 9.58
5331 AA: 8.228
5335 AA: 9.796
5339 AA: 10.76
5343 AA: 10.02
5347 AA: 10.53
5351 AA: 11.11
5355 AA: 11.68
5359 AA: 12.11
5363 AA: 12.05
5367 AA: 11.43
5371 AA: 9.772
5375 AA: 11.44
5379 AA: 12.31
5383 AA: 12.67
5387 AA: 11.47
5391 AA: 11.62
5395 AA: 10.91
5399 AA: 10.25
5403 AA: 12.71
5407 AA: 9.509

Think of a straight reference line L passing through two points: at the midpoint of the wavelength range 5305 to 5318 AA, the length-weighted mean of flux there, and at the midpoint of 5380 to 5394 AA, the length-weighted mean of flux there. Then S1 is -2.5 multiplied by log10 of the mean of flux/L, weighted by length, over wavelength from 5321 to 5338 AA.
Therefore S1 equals 0.12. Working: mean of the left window 10.5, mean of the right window 11.9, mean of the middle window 9.66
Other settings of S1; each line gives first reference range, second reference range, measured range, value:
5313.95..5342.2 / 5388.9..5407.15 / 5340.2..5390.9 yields -0.07 mag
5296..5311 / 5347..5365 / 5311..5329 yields 0.03 mag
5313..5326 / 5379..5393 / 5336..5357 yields 0.04 mag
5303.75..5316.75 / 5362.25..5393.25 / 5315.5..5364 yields 0.04 mag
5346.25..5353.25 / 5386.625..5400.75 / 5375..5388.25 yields -0.10 mag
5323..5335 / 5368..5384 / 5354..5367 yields -0.11 mag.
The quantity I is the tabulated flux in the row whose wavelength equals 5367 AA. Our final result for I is 11.43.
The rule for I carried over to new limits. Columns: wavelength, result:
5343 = 10.02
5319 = 10.65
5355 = 11.68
